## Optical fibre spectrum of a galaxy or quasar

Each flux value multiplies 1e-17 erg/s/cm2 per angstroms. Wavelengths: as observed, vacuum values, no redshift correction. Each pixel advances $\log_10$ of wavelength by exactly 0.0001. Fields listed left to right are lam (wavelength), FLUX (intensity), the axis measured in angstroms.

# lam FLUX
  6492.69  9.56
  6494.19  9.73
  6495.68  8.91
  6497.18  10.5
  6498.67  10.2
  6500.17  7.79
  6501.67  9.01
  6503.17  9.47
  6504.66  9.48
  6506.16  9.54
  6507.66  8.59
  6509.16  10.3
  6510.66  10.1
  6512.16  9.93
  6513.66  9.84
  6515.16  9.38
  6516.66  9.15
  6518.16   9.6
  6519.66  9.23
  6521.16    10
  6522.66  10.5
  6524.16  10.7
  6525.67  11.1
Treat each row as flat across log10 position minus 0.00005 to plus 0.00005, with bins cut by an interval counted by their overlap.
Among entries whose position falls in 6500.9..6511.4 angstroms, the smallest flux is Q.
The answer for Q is 8.59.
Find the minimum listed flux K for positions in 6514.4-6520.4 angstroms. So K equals 9.15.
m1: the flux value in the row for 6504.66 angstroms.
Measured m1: 9.48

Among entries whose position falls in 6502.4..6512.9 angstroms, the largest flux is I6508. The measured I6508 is 10.3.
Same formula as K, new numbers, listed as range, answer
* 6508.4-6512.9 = 9.93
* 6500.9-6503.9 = 9.01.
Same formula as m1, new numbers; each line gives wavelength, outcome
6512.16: 9.93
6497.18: 10.5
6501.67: 9.01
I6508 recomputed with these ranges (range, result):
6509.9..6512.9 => 10.1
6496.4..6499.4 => 10.5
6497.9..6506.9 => 10.2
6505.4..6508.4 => 9.54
